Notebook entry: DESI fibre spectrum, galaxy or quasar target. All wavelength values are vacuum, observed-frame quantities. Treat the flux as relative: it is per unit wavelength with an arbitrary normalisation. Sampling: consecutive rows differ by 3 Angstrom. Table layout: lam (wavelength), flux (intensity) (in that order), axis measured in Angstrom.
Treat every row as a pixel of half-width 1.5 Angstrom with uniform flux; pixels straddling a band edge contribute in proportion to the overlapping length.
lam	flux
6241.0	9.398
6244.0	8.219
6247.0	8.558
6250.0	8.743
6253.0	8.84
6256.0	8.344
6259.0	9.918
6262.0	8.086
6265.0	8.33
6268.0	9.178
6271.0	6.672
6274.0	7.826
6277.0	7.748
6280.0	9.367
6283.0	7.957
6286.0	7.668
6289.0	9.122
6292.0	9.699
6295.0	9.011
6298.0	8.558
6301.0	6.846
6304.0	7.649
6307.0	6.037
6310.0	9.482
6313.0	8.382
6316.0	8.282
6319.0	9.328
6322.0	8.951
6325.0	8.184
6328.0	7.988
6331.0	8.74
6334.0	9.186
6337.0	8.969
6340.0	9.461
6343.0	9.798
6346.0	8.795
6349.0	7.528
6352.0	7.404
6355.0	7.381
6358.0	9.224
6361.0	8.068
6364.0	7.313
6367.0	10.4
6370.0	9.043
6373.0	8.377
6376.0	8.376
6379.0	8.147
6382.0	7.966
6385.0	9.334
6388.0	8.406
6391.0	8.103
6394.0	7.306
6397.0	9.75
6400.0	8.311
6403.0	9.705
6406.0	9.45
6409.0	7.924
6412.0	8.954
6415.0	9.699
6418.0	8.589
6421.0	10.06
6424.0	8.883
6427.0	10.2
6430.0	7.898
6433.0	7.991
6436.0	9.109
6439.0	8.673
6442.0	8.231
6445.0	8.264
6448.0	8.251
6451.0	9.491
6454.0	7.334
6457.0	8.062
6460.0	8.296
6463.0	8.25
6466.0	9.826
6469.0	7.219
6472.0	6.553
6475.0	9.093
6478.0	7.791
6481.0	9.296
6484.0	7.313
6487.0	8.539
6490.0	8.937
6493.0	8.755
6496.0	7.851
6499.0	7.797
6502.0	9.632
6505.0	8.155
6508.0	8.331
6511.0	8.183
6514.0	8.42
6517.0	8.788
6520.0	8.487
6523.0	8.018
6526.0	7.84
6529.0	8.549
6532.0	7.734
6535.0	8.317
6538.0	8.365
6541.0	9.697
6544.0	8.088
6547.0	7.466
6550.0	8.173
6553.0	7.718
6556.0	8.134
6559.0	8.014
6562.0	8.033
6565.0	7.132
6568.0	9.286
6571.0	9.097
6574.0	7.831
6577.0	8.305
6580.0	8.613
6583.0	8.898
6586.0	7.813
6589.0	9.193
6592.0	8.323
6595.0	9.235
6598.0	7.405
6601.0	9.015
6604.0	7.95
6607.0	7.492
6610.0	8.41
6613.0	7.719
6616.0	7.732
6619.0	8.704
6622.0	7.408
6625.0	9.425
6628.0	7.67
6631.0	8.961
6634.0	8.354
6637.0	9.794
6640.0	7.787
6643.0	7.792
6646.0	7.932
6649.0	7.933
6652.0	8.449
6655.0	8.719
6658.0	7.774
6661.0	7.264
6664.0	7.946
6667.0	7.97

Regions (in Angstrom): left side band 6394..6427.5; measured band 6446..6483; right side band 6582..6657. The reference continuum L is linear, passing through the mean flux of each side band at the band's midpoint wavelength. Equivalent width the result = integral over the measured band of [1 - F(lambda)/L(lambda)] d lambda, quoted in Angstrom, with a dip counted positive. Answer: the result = 2.6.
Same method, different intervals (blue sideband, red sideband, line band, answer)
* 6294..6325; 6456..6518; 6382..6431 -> -3.6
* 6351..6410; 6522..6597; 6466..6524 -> 0.5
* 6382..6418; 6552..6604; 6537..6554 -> 0.3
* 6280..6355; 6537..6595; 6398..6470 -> -2.6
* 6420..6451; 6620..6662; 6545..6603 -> 0.9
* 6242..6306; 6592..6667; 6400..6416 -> -1.4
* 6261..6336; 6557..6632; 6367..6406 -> -1.6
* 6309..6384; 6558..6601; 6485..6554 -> 0.9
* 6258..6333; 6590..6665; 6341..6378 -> -0.7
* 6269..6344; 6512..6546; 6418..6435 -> -1.2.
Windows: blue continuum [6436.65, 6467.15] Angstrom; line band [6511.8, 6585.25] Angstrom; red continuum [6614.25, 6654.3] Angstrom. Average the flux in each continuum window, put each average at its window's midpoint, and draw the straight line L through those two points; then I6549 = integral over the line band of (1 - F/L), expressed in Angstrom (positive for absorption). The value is 0.9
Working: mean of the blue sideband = 8.47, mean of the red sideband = 8.31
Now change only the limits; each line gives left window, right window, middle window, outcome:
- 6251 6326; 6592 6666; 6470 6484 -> 0.38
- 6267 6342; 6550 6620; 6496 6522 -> -0.40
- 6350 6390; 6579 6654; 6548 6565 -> 0.86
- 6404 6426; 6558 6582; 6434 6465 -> 1.83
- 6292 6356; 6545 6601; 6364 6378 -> -0.73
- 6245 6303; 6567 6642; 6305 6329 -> 0.32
